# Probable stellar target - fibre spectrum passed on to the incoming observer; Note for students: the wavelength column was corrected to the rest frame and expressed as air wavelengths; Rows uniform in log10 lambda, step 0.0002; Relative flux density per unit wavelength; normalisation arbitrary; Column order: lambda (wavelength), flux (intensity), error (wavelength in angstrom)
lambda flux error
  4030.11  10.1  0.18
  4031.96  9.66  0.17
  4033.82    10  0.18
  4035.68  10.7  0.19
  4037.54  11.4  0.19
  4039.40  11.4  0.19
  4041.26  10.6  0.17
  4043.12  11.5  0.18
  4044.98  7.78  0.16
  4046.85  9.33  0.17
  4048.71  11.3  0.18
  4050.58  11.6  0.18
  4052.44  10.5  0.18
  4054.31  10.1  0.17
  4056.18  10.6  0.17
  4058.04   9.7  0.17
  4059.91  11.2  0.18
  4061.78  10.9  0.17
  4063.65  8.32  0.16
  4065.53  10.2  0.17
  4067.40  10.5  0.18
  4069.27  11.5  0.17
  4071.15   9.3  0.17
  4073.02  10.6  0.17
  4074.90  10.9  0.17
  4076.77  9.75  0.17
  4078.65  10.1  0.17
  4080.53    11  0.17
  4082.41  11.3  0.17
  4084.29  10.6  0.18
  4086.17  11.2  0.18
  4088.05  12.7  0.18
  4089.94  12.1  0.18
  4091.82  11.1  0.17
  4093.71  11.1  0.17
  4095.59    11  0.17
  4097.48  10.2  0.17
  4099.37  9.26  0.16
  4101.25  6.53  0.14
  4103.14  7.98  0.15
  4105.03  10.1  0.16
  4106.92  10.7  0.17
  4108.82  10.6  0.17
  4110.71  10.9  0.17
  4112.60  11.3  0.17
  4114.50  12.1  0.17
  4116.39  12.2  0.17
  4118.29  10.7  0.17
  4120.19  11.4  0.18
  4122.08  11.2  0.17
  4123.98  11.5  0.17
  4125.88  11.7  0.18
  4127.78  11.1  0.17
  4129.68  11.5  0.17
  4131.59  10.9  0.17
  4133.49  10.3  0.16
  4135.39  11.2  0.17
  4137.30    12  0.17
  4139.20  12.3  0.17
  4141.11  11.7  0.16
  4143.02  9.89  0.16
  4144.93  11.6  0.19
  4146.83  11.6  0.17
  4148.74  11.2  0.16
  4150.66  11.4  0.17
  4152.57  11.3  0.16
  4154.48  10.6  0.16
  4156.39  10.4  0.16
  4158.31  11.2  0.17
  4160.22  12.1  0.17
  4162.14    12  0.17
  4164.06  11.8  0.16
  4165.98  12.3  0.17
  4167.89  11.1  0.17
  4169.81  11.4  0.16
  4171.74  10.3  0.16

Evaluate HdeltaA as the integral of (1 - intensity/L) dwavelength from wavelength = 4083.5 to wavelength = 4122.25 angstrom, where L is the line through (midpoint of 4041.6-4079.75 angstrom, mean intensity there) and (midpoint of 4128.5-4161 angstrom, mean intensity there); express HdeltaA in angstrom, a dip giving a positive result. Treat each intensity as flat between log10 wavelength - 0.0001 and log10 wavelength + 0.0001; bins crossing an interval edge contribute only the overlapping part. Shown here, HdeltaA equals 0.2 angstrom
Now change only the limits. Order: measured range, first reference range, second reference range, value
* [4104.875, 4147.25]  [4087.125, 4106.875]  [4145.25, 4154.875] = -1.8 angstrom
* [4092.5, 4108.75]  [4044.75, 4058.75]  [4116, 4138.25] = 1.8 angstrom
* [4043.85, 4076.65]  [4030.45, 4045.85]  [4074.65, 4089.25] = 1.3 angstrom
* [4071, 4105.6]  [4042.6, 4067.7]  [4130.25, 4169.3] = 0.7 angstrom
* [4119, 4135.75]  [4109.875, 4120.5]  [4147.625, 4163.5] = 0.3 angstrom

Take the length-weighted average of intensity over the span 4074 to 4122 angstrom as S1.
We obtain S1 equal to 10.7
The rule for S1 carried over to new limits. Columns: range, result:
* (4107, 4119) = 11.3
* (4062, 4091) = 10.7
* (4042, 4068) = 10.3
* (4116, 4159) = 11.2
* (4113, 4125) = 11.5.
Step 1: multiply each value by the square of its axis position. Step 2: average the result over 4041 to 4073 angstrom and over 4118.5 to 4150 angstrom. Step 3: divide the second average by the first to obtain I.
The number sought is 1.14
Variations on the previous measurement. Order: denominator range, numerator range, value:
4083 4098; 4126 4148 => 1.02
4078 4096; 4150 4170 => 1.05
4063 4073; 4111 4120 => 1.17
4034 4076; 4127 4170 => 1.14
